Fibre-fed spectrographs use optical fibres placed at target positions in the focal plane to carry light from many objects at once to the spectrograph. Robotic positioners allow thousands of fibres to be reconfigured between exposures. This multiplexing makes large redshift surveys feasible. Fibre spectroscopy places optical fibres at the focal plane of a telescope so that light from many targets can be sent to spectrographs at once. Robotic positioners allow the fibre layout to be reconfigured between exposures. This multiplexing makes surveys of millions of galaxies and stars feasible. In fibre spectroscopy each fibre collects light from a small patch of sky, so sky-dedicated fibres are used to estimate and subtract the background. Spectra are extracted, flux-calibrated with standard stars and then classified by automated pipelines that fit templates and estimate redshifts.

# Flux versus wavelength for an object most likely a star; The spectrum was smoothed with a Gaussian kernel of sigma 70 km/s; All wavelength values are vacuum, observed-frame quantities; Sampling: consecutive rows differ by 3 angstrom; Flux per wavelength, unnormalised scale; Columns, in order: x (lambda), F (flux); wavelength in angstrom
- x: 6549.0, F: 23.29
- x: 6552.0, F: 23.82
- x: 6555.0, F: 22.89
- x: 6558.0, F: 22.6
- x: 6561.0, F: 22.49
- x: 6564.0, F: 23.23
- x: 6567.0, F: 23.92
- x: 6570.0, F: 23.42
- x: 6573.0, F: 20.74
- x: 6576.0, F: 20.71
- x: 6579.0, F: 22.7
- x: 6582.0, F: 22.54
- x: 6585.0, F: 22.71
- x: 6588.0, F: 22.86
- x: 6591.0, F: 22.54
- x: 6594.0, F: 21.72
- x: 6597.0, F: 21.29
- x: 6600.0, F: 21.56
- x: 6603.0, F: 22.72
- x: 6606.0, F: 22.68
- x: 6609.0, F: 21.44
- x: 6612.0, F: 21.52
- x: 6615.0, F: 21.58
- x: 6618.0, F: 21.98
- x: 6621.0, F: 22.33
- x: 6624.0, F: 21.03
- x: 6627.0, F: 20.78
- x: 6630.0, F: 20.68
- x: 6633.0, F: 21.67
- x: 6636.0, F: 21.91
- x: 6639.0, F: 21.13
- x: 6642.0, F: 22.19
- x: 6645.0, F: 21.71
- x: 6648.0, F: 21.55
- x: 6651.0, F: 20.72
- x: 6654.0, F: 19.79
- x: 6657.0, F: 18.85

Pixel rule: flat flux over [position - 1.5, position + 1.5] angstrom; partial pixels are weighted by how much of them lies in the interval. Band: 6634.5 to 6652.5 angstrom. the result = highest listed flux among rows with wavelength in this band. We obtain 22.19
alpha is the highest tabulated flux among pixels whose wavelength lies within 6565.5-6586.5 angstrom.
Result 23.92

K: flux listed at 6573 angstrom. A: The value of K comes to 20.74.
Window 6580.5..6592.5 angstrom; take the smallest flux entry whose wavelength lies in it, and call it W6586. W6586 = 22.54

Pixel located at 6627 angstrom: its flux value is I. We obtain 20.78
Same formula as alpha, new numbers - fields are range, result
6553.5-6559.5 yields 22.89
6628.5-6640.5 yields 21.91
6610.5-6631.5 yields 22.33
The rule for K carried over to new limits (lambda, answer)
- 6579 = 22.7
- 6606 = 22.68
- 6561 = 22.49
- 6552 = 23.82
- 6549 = 23.29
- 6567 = 23.92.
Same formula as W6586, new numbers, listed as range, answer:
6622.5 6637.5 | 20.68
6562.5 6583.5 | 20.71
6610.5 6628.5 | 20.78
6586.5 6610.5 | 21.29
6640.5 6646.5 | 21.71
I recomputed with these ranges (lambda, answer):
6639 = 21.13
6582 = 22.54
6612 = 21.52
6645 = 21.71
